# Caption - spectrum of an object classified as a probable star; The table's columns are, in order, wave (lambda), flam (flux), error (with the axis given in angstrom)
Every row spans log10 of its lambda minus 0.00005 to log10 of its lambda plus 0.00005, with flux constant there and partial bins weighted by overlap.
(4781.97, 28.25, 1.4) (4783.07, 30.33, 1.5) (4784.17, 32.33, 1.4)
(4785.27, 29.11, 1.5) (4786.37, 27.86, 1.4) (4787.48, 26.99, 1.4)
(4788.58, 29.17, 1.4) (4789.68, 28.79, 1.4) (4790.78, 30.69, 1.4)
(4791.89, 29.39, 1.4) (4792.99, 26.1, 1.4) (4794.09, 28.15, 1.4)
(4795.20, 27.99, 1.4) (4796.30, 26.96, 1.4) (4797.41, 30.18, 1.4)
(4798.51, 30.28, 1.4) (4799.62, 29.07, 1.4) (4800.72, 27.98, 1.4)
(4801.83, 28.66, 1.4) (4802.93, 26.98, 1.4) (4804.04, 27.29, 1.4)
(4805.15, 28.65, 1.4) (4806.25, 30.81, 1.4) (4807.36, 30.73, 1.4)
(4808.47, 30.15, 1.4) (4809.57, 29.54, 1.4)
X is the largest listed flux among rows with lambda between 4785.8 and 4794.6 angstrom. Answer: 30.69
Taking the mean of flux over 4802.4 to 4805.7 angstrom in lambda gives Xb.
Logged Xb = 27.6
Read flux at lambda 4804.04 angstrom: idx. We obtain 27.29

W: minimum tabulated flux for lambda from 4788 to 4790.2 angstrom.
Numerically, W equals 28.79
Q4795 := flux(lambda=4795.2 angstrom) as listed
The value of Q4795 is 27.99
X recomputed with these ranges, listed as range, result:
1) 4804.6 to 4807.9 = 30.81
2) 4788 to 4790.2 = 29.17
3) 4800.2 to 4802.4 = 28.66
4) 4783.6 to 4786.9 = 32.33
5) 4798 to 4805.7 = 30.28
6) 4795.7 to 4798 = 30.18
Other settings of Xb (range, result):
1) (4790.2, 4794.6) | 28.6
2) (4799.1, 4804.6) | 28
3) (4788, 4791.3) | 29.6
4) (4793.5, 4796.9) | 27.7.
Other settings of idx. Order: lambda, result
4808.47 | 30.15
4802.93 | 26.98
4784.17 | 32.33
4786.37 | 27.86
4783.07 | 30.33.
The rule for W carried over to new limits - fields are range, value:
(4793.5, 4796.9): 26.96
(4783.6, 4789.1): 26.99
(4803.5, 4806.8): 27.29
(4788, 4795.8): 26.1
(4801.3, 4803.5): 26.98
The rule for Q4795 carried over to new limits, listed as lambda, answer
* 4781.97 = 28.25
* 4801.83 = 28.66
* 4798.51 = 30.28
